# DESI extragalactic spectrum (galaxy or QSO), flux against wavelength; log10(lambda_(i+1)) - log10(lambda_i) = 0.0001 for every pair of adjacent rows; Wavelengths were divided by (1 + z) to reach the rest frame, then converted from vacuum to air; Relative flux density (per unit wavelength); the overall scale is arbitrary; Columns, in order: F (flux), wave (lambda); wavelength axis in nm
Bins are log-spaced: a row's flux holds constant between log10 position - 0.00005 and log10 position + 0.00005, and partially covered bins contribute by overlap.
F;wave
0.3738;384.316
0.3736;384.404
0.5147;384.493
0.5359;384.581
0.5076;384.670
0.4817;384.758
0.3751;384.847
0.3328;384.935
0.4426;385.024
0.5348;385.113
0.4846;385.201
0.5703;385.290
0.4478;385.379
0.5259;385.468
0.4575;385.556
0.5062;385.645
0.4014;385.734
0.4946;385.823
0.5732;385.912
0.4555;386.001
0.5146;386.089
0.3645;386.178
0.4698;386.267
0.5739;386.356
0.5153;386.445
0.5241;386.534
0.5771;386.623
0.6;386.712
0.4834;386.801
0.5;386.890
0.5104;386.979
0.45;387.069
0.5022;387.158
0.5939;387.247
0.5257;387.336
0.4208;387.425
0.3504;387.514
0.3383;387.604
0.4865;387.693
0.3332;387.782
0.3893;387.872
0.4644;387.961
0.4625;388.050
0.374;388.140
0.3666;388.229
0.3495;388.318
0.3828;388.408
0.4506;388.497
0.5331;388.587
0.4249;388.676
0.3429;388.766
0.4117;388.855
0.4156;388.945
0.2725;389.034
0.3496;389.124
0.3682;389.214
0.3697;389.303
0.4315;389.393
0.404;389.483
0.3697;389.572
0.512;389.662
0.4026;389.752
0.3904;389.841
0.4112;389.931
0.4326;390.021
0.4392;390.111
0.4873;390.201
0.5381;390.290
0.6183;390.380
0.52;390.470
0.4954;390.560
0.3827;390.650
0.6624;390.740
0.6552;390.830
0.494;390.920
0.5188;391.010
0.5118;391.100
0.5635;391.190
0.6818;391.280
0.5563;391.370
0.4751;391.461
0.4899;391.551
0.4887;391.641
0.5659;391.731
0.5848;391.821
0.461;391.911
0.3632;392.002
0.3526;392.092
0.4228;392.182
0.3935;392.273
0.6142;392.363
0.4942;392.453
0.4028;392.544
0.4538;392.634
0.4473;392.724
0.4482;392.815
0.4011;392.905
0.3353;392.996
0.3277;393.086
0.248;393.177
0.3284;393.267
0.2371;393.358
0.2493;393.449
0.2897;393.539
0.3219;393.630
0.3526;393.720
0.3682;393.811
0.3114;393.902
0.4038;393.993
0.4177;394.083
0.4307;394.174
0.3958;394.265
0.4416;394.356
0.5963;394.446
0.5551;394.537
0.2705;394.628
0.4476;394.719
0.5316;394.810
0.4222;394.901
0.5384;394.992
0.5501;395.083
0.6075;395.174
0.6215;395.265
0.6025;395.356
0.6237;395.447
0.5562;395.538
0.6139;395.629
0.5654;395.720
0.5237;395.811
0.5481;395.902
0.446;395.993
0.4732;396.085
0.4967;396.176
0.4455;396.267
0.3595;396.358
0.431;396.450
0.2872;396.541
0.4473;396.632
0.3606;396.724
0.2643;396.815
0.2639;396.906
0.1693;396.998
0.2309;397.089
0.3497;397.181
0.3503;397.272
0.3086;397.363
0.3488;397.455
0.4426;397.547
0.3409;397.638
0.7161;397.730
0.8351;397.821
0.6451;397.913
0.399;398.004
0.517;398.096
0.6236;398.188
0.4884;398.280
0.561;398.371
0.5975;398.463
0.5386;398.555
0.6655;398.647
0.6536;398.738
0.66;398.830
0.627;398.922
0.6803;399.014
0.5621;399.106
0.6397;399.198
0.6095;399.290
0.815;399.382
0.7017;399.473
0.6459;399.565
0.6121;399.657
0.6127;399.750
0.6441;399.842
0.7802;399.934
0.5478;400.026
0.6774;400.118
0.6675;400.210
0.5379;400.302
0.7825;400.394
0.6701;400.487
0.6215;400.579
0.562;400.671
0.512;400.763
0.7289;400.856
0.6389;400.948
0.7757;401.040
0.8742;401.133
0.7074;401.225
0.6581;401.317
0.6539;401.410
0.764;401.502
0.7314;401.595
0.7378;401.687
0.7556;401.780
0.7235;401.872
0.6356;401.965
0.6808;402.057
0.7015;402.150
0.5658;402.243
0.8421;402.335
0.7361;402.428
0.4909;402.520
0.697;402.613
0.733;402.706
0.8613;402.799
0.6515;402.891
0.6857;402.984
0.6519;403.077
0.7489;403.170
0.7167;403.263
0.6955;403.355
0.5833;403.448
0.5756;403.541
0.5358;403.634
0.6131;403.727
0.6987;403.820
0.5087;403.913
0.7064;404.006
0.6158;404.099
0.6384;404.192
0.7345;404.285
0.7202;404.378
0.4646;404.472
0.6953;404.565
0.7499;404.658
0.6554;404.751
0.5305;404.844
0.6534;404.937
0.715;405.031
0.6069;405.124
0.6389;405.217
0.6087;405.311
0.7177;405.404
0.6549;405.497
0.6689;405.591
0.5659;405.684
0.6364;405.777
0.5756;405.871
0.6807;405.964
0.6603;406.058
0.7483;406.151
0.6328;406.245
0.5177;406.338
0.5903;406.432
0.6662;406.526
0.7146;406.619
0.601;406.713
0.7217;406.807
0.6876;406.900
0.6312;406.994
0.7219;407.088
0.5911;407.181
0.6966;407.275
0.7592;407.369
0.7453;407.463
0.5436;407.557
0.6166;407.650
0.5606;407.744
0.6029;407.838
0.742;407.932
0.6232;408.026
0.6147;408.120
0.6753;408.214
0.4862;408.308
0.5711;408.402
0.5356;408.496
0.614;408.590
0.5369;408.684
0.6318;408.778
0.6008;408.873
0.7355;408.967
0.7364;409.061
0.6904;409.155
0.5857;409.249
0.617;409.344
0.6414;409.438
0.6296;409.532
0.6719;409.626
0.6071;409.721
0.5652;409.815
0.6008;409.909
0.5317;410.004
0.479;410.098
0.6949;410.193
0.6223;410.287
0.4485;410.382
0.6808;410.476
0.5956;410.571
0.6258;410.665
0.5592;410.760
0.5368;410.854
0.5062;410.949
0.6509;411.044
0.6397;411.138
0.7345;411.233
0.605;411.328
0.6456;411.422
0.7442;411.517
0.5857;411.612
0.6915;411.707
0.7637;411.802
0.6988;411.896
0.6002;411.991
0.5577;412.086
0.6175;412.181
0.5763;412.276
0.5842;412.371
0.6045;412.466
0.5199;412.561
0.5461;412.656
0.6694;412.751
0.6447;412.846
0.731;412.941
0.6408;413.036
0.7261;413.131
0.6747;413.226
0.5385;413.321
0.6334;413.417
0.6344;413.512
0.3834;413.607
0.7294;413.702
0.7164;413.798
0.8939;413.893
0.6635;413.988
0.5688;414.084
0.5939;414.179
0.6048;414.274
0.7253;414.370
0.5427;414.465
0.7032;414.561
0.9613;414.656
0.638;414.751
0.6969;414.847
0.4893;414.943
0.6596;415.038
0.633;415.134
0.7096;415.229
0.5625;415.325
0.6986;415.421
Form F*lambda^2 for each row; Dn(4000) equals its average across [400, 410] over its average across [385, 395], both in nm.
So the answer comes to 1.6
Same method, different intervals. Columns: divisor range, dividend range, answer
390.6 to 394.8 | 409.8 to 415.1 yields 1.58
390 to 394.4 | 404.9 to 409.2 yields 1.55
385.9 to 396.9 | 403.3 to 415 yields 1.53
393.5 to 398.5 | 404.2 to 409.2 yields 1.48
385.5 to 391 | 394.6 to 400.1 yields 1.20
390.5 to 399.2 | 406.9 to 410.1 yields 1.42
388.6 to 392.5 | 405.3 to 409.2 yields 1.49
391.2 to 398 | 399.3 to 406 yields 1.57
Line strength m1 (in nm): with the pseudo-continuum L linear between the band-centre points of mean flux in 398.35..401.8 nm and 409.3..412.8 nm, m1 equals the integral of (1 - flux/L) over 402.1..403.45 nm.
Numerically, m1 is -0.09 nm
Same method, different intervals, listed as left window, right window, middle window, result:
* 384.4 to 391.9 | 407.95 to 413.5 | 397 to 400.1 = -0.14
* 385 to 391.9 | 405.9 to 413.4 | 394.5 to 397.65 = 0.52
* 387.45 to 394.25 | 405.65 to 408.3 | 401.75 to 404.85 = -0.37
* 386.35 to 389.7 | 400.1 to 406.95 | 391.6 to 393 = 0.13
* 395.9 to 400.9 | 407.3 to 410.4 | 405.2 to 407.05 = -0.15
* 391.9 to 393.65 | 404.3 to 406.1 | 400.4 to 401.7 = -0.32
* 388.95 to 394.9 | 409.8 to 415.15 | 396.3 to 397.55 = 0.41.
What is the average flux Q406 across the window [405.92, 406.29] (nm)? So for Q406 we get 0.68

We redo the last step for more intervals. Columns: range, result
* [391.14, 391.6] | 0.552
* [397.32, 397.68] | 0.36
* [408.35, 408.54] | 0.552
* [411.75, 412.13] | 0.657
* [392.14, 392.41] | 0.478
